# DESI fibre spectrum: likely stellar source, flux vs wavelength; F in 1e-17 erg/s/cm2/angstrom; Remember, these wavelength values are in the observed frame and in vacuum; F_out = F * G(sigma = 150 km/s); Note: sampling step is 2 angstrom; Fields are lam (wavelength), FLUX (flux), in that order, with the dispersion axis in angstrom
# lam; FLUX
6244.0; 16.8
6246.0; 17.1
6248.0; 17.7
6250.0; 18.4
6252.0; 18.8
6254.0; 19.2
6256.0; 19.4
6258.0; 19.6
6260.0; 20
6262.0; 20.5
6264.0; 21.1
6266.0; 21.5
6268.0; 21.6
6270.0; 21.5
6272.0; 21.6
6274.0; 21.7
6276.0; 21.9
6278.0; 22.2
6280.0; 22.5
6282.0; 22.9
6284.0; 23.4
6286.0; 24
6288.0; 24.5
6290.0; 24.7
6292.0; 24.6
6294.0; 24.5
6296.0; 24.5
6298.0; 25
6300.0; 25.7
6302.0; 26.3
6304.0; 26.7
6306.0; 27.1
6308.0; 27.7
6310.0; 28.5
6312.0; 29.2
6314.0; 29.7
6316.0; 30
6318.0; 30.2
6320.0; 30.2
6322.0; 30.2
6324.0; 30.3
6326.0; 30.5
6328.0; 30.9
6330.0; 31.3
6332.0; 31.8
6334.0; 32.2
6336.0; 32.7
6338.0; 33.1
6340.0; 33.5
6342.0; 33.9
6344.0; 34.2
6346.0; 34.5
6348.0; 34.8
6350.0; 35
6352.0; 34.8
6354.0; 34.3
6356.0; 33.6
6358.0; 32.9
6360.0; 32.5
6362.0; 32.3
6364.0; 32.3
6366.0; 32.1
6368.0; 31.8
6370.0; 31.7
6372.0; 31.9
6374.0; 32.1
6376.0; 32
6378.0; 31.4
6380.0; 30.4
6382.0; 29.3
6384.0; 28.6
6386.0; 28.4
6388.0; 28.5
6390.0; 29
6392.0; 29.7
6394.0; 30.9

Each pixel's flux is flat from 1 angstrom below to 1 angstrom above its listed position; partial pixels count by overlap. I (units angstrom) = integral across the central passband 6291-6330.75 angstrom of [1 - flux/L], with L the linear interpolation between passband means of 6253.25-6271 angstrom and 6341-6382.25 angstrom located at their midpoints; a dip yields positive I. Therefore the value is -2.3 angstrom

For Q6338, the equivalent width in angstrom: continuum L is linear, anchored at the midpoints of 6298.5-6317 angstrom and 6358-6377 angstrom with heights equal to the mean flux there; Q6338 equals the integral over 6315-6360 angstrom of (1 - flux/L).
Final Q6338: -3.8 angstrom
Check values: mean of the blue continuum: 27.8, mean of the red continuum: 32.1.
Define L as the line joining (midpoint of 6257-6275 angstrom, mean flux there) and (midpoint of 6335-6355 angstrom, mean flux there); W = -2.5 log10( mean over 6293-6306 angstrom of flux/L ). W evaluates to 0.04 mag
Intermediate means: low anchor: 21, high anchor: 34.1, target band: 25.6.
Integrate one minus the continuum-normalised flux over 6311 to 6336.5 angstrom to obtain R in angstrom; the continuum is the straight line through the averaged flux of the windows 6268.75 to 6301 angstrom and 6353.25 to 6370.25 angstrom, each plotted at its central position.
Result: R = -2.3 angstrom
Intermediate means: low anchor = 23.4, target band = 30.7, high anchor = 32.6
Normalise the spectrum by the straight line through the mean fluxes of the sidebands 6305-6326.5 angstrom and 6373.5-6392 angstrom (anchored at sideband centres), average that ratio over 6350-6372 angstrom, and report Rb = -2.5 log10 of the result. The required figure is -0.11 mag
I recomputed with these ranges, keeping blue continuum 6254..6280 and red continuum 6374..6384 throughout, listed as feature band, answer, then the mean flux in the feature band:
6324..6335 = -2.0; 31.2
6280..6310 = -2.1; 25.1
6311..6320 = -1.6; 29.8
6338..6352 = -3.3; 34.3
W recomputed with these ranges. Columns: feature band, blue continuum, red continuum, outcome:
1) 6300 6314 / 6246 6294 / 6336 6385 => -0.064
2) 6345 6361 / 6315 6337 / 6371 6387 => -0.112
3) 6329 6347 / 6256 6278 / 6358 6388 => -0.185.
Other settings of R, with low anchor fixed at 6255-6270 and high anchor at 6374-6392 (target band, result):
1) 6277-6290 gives -0.67 angstrom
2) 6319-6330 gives -2.23 angstrom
